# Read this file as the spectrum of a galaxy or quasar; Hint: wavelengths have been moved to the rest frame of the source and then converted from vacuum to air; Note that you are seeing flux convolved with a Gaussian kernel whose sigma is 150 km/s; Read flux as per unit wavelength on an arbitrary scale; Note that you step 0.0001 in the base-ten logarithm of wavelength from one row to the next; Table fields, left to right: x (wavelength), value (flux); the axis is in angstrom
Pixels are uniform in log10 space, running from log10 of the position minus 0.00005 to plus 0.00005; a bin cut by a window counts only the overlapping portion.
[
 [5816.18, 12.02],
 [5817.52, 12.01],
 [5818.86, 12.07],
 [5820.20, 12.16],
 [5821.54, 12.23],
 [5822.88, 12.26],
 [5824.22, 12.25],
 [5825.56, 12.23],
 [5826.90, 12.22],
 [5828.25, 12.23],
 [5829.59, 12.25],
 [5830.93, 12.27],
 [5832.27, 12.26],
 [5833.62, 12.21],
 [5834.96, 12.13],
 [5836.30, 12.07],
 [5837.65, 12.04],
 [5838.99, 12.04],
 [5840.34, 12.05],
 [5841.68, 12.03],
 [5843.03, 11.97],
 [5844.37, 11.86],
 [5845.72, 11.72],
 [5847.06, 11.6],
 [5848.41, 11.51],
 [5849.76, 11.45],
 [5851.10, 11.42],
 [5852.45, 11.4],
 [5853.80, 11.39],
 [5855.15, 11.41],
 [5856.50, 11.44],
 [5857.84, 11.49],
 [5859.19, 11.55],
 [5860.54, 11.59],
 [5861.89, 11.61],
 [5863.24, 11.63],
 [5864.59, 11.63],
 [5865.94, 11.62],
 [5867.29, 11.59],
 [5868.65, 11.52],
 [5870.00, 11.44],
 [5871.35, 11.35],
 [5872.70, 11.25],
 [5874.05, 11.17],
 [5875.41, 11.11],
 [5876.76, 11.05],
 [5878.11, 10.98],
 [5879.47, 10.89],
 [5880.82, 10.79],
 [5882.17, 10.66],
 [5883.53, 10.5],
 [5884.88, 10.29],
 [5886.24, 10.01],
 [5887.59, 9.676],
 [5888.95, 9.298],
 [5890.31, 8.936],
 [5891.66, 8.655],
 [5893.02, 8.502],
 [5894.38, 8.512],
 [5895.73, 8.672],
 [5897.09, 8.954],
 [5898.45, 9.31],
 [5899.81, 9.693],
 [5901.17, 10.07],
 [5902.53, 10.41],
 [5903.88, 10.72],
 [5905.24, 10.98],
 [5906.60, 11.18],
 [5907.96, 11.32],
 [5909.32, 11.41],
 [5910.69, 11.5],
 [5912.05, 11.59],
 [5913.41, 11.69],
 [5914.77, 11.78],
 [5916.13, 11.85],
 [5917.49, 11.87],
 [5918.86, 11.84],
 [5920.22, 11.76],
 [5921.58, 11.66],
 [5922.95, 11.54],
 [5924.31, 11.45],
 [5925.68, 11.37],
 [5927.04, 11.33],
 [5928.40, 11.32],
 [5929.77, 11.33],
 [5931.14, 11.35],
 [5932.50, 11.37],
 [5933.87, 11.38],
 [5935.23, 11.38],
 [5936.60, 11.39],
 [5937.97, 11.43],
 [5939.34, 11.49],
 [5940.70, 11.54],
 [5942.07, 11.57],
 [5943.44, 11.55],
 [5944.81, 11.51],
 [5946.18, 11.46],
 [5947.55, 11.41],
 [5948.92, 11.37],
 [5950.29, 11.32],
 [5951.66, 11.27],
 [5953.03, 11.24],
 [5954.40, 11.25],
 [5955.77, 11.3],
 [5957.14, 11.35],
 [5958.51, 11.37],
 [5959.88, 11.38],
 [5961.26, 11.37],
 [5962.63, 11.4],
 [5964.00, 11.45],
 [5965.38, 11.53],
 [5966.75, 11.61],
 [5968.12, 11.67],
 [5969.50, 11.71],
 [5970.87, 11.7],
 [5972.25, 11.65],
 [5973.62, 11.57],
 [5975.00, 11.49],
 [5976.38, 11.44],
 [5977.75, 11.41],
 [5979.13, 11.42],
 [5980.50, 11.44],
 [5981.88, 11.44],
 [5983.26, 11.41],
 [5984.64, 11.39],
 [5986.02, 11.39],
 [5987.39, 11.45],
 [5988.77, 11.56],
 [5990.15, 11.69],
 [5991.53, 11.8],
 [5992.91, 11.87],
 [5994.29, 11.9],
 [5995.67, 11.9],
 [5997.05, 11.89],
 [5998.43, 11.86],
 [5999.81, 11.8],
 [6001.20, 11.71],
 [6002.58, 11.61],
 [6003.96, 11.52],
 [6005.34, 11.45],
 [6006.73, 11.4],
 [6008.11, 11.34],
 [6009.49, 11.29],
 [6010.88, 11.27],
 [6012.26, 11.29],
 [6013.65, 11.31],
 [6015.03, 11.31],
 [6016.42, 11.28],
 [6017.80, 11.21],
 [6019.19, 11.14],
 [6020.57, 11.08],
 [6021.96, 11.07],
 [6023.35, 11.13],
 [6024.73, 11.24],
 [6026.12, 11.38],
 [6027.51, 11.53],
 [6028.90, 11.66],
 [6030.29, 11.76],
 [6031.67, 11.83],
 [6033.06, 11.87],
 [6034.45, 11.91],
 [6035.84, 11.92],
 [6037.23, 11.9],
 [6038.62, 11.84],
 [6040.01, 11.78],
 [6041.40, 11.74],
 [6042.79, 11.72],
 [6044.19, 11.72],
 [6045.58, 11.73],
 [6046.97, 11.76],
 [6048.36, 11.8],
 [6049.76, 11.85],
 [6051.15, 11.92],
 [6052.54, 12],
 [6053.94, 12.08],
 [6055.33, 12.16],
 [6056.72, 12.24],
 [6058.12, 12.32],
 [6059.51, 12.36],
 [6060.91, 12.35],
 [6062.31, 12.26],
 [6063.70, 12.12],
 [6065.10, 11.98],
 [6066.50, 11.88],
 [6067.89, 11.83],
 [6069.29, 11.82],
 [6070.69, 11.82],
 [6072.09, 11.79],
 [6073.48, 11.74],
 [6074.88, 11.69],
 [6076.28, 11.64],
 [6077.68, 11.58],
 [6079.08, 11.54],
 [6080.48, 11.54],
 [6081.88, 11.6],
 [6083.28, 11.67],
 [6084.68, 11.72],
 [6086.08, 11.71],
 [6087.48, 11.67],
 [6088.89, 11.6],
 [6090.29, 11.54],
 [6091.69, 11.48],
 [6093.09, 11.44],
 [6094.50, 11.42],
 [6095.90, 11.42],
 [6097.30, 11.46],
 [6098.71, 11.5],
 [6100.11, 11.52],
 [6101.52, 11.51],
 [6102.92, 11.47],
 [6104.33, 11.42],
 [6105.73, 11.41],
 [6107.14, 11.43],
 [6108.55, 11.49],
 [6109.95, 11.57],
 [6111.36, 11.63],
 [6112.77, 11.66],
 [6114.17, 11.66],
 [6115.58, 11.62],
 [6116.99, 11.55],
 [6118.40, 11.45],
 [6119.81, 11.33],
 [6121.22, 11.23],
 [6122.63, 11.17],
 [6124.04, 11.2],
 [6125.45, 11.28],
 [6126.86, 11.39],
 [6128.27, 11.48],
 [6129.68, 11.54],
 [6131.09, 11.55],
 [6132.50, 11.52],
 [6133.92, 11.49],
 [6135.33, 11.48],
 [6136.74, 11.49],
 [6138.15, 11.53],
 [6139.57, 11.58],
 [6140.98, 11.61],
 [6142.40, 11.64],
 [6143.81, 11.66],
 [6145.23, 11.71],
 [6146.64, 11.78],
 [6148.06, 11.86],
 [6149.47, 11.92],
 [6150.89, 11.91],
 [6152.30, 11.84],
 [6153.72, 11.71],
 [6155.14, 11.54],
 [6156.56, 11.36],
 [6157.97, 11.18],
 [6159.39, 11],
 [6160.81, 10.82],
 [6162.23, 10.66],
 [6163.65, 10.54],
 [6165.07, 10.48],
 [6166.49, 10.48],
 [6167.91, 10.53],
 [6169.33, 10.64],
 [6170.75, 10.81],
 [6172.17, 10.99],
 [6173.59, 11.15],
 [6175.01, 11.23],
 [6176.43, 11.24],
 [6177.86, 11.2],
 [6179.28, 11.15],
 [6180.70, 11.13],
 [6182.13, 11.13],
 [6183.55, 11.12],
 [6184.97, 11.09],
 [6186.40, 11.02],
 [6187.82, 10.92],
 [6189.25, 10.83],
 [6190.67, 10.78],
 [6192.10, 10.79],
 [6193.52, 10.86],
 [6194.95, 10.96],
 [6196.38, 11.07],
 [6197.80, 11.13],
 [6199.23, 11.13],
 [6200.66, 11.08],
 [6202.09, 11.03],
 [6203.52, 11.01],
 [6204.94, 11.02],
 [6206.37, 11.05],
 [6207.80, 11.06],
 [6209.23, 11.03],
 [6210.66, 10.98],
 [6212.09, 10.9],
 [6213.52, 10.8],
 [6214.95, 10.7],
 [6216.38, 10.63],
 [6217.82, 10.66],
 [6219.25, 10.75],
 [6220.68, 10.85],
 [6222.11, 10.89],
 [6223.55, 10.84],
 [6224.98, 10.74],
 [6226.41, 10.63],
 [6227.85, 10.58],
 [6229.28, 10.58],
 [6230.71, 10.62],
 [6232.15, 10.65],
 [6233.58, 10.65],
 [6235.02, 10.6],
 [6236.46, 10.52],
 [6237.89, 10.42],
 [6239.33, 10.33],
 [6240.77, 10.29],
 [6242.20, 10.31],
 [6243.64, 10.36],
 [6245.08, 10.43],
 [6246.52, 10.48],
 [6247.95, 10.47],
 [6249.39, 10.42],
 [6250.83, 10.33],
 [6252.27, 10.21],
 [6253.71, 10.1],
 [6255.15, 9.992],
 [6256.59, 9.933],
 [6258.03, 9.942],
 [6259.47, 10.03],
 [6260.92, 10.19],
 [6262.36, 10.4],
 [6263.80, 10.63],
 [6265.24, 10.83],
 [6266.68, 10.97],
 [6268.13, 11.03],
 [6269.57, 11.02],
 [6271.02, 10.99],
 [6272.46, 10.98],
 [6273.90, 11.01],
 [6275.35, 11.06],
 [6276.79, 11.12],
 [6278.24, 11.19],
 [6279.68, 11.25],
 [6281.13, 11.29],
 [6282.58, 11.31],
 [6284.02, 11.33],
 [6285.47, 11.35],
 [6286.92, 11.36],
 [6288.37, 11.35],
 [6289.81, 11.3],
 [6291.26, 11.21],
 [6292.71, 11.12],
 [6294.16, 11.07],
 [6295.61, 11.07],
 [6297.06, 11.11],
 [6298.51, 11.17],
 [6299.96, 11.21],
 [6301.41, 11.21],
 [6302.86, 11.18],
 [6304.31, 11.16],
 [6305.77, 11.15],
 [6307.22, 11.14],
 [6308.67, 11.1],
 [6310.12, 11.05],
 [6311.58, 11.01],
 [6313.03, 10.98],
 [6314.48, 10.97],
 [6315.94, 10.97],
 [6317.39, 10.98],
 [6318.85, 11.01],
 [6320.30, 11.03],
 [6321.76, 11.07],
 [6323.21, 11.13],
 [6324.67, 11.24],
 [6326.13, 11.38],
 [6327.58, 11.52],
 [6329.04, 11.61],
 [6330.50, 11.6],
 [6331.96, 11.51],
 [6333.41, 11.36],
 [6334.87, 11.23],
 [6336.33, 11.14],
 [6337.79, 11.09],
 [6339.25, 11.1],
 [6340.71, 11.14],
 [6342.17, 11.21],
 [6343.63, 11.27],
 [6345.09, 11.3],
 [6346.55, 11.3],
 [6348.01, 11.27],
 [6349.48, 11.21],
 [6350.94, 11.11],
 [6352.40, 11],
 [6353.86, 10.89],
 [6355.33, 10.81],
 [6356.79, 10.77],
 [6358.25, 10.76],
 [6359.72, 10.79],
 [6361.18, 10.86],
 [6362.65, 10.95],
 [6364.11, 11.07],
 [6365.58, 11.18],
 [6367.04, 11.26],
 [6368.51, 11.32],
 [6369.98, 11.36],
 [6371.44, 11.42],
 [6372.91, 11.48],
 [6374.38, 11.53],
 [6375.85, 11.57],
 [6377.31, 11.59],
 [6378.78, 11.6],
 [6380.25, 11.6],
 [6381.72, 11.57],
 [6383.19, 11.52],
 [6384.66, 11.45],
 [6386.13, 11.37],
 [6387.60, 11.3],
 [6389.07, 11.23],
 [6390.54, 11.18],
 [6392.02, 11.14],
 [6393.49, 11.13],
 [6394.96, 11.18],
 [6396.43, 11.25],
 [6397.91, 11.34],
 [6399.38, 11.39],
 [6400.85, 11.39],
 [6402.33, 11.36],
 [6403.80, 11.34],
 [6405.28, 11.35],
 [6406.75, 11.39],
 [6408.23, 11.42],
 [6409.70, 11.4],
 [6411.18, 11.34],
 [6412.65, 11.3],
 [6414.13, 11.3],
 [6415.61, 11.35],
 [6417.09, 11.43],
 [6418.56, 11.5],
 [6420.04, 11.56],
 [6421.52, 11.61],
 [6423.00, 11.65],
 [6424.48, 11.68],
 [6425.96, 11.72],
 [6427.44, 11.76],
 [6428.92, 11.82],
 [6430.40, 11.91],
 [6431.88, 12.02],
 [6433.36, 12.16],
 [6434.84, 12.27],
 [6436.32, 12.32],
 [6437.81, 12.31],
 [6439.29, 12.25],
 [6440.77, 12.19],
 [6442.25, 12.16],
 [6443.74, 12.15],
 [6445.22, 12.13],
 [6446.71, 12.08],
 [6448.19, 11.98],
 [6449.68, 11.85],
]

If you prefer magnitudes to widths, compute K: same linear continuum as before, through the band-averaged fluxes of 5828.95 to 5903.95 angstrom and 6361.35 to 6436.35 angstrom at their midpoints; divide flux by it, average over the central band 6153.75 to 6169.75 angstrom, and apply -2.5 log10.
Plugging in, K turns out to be 0.04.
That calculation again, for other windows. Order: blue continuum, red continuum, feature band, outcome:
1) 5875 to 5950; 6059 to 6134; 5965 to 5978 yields -0.048 mag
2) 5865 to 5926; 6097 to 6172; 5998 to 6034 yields -0.037 mag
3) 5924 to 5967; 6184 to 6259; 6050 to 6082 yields -0.080 mag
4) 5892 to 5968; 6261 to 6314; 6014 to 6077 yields -0.062 mag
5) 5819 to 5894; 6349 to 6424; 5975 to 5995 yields -0.020 mag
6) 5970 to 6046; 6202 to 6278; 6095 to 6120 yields -0.033 mag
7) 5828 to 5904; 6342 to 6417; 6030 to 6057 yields -0.074 mag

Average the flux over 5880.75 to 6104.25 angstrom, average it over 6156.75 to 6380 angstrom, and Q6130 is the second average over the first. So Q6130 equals 0.96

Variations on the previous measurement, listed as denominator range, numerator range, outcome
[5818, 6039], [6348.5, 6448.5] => 1.01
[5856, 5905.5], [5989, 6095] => 1.11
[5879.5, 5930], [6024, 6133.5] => 1.10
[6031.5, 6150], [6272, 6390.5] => 0.96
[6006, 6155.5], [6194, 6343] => 0.94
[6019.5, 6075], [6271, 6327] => 0.94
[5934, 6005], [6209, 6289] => 0.93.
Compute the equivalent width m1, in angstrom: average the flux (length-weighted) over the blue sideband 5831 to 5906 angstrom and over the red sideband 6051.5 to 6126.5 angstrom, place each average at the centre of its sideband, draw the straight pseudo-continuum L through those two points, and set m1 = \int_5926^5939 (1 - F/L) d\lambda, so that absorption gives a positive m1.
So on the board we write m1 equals -0.2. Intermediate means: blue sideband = 11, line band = 11.4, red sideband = 11.7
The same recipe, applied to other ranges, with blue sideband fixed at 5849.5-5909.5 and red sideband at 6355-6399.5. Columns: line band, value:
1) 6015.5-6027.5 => -0.4 angstrom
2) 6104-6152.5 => -2.6 angstrom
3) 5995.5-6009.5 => -1.0 angstrom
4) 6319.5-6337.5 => -0.2 angstrom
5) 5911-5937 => -2.0 angstrom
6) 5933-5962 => -1.8 angstrom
